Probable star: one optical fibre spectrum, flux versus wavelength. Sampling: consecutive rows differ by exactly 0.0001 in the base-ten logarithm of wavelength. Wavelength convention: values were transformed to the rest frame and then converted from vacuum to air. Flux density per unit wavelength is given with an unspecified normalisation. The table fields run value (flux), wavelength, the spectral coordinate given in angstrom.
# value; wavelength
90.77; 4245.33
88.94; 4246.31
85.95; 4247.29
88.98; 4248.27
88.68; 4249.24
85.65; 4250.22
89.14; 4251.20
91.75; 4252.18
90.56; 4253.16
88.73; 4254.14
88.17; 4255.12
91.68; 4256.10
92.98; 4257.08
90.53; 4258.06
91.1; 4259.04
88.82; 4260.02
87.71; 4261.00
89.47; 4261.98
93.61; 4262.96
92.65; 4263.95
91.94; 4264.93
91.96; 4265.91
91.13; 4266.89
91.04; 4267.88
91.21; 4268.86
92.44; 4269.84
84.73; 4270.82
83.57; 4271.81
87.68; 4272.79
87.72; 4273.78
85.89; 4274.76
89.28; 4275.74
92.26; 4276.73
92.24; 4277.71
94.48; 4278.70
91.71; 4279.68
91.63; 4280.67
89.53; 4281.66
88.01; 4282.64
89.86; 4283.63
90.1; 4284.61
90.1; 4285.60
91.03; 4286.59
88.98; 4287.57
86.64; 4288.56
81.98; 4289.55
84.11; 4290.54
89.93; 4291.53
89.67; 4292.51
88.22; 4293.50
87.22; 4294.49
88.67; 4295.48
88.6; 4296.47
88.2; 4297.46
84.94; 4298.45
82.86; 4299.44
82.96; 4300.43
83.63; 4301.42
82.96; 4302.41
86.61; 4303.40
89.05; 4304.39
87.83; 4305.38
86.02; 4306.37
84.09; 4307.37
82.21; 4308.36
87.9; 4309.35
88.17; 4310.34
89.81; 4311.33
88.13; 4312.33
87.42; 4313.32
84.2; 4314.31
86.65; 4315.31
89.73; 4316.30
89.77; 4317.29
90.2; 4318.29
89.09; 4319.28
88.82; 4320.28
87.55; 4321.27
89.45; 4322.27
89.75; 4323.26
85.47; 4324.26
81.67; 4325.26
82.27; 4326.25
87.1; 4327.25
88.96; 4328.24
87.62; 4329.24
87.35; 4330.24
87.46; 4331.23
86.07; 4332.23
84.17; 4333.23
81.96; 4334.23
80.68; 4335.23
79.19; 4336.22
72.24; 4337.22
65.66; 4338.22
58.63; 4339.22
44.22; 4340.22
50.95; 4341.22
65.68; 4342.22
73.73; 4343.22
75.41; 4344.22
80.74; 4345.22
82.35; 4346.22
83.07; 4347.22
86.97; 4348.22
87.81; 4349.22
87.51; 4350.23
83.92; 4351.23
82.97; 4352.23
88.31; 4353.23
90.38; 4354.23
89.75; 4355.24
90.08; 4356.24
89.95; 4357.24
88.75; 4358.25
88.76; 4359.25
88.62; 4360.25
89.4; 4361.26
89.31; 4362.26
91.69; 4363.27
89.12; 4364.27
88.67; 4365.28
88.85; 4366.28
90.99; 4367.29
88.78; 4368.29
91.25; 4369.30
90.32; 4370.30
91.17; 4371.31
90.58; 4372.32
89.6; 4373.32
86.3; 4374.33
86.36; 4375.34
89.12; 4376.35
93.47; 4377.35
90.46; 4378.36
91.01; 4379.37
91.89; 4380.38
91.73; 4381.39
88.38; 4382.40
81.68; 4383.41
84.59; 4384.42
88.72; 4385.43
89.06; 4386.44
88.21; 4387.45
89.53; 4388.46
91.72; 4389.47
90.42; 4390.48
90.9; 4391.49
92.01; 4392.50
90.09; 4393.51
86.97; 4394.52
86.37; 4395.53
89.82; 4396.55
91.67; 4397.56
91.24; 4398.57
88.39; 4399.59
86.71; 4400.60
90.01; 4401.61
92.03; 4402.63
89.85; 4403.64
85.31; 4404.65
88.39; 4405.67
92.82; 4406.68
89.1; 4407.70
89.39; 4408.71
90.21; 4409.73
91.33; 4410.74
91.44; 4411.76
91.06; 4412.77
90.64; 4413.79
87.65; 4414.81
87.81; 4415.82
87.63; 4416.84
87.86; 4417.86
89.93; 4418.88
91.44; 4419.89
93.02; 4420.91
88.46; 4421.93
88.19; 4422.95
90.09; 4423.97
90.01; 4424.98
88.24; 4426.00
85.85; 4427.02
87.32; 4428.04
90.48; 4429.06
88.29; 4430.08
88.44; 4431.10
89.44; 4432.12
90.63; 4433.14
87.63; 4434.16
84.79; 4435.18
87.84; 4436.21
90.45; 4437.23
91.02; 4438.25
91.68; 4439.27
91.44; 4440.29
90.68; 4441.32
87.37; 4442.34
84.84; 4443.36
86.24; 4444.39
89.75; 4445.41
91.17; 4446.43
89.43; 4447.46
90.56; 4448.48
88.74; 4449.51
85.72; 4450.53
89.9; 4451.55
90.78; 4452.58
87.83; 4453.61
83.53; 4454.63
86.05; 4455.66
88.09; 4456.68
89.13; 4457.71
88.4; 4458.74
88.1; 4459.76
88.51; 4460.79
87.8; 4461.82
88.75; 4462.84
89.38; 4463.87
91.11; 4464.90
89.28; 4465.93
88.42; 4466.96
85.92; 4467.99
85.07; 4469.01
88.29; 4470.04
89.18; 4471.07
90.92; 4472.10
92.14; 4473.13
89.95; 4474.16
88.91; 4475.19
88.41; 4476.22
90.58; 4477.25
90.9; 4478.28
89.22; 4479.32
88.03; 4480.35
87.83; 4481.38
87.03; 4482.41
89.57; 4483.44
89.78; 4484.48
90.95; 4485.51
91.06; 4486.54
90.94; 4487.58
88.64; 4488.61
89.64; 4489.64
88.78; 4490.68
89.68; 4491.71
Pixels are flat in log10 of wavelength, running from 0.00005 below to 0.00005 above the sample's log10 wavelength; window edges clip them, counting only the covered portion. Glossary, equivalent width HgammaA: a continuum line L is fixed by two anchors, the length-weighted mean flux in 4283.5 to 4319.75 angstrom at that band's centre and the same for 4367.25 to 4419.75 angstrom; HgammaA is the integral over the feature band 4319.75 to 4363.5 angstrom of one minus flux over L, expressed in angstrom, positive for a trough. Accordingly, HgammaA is 2.9 angstrom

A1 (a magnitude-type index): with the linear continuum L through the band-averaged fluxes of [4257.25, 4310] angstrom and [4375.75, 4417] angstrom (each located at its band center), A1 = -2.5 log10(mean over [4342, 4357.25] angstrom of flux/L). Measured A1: 0.066 mag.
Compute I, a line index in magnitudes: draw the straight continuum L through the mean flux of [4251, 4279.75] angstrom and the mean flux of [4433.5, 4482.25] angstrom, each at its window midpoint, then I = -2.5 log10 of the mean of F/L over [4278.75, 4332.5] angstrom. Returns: 0.03 mag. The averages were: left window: 90.2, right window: 88.7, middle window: 87.4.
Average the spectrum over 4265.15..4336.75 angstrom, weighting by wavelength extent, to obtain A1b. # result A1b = 87.5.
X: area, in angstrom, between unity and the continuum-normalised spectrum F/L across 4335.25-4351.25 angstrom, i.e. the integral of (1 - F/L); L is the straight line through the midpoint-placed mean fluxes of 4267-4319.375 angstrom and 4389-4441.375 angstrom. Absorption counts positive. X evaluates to 2.72 angstrom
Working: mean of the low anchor 88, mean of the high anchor 89.5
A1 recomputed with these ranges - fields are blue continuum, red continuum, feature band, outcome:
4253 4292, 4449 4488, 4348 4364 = 0.01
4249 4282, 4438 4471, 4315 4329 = 0.02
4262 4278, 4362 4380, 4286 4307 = 0.04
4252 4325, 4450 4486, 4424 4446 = 0.00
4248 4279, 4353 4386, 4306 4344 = 0.10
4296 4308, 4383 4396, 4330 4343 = 0.20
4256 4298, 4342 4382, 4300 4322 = 0.02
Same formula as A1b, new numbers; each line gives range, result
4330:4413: 86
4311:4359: 82.7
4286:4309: 86.4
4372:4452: 89.2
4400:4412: 89.7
